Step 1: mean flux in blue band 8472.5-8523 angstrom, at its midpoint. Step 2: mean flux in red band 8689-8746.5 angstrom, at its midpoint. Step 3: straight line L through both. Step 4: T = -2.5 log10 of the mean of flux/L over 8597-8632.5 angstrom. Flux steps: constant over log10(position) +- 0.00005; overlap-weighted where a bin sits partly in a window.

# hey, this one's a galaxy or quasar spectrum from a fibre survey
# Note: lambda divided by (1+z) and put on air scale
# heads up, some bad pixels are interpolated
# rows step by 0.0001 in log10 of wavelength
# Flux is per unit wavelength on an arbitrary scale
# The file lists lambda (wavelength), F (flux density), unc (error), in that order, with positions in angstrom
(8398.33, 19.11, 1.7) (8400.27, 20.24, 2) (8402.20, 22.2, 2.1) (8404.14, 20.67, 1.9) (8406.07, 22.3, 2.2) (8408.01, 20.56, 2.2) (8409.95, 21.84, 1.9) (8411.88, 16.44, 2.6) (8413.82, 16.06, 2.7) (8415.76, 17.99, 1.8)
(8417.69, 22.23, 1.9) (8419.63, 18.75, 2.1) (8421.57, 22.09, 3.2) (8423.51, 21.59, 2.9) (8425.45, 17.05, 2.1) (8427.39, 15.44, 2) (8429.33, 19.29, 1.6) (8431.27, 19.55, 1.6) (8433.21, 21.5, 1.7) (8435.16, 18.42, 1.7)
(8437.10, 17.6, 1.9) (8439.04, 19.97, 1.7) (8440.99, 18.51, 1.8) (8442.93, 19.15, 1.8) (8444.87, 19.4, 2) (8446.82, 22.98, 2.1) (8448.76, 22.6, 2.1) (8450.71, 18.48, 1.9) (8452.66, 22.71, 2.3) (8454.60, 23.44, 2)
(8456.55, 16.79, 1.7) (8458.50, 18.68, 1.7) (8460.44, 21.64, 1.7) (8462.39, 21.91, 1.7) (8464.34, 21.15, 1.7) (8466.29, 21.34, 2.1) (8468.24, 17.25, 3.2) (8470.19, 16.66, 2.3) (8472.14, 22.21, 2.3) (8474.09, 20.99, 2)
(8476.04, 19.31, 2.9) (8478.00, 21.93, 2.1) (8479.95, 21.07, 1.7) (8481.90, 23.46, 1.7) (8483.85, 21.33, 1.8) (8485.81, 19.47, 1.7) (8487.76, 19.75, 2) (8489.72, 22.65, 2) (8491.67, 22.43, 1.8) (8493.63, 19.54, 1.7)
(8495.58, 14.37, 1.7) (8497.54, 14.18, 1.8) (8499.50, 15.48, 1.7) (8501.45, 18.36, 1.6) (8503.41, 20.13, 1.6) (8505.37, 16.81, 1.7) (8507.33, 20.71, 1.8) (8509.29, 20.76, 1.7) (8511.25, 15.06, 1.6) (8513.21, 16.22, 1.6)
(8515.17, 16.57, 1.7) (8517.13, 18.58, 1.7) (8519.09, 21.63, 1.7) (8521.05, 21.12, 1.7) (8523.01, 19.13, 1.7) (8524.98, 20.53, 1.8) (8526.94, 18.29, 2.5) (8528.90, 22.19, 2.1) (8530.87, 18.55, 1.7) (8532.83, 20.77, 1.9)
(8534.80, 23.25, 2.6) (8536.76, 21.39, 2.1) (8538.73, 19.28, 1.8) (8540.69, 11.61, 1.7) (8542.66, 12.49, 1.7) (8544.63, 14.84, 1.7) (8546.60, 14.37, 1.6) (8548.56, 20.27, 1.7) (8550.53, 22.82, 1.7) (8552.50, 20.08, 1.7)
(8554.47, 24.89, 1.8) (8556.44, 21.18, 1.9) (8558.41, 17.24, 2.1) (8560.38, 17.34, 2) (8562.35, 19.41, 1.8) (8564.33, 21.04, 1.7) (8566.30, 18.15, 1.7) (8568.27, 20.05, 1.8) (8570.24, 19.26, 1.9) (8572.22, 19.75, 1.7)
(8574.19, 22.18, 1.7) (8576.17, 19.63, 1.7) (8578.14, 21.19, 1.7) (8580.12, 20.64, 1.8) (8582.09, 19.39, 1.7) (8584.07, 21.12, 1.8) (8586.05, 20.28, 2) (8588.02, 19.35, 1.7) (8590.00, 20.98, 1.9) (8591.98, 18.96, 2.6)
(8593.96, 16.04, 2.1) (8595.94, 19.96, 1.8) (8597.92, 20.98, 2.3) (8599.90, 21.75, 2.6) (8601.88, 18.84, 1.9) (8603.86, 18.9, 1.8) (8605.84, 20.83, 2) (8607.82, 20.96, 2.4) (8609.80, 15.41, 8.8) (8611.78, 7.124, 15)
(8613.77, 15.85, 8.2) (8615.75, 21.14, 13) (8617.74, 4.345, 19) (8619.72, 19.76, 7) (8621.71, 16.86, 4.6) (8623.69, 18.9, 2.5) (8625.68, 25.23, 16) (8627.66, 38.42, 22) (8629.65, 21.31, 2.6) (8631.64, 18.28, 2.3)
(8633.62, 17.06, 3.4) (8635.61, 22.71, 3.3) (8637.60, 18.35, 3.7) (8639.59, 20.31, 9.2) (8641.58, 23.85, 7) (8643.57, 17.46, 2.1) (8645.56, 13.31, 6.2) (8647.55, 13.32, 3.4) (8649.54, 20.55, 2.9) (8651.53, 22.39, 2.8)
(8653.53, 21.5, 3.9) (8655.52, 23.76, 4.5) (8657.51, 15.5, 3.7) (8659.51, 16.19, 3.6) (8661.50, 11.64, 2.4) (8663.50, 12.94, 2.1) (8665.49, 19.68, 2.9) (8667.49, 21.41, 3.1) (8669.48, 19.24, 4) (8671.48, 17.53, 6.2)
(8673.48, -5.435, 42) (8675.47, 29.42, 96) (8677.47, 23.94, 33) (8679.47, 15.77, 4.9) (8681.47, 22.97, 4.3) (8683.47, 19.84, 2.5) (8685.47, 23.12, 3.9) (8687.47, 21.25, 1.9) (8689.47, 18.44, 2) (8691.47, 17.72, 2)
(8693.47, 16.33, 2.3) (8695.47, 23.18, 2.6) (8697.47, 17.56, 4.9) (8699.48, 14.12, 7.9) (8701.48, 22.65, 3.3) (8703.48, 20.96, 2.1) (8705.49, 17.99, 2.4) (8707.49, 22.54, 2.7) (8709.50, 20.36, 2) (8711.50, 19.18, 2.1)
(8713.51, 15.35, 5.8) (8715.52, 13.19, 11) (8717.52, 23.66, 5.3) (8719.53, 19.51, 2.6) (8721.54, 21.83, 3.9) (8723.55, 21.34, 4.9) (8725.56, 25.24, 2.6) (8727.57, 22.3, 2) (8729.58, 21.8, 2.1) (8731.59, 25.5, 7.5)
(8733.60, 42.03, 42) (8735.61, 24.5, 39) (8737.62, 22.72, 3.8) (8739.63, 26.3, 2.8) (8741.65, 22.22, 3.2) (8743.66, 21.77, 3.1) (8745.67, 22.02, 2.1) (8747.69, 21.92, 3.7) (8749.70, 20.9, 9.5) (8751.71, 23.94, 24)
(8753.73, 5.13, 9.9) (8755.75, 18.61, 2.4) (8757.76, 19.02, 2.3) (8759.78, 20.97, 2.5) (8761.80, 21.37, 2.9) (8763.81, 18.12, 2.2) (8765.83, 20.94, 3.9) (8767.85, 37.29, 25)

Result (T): 0.07 mag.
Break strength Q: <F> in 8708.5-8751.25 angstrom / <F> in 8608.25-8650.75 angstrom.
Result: 1.21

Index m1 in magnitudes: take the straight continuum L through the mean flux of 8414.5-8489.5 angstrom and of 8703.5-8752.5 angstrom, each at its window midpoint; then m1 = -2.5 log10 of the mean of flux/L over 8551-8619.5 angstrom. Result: 0.12 mag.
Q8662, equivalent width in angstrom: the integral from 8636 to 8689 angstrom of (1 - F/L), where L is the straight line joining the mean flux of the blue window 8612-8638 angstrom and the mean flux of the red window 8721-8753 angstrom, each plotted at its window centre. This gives 6.3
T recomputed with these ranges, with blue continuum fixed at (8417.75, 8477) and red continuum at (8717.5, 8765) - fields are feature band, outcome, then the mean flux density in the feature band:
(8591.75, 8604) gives 0.09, 19.4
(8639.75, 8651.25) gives 0.18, 18.2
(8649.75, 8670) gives 0.17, 18.5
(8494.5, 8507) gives 0.21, 16.8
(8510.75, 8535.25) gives 0.06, 19.4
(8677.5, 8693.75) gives 0.10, 19.8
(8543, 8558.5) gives 0.08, 19.3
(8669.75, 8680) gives 0.30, 16.5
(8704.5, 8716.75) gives 0.20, 18.2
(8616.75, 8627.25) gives 0.17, 18.2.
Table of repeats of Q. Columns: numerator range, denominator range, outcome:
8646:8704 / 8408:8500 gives 0.94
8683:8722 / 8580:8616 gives 1.03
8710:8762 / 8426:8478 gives 1.09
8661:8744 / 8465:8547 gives 1.07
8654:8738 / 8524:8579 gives 1.03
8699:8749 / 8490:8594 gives 1.16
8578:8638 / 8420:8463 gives 0.97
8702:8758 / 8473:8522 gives 1.12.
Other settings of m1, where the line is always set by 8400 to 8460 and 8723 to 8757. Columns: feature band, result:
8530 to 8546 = 0.18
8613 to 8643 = 0.08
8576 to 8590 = 0.05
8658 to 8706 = 0.22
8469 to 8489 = -0.02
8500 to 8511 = 0.09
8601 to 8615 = 0.26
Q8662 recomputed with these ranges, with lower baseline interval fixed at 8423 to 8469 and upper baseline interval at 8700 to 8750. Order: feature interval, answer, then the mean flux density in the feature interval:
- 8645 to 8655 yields 1.4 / 18.7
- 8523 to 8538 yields 0.0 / 20.6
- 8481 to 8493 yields -0.7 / 21.4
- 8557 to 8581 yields 1.4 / 19.7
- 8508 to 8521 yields 1.3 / 18.4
